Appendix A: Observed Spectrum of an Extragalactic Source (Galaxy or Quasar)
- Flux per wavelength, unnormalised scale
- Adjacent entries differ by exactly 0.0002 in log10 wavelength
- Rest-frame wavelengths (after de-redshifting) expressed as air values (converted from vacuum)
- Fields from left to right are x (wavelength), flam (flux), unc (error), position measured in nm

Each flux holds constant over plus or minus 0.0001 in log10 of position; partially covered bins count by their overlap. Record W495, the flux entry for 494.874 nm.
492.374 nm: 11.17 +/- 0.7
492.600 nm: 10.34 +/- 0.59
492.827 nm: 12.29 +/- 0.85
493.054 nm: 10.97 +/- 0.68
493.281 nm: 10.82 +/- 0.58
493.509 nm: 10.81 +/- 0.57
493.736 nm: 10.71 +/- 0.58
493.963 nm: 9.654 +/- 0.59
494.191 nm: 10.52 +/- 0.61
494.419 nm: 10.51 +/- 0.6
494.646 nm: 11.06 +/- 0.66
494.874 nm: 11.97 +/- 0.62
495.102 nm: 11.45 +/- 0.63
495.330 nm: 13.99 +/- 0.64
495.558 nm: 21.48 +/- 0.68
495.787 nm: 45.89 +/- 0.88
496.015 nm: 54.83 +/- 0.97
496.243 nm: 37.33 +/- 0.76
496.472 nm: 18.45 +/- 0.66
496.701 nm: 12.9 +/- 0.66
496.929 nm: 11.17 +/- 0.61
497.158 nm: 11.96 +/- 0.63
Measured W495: 11.97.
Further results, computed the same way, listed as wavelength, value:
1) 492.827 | 12.29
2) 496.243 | 37.33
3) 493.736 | 10.71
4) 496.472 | 18.45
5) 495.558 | 21.48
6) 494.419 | 10.51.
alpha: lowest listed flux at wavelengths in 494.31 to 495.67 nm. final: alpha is 10.51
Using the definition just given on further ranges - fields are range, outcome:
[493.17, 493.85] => 10.71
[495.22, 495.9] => 13.99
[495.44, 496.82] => 12.9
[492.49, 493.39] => 10.34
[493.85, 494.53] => 9.654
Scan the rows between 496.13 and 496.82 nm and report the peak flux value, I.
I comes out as 37.33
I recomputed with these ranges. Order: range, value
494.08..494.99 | 11.97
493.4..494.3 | 10.81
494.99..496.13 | 54.83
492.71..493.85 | 12.29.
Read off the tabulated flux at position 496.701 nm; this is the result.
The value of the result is 12.9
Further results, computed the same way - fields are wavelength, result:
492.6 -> 10.34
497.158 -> 11.96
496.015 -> 54.83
